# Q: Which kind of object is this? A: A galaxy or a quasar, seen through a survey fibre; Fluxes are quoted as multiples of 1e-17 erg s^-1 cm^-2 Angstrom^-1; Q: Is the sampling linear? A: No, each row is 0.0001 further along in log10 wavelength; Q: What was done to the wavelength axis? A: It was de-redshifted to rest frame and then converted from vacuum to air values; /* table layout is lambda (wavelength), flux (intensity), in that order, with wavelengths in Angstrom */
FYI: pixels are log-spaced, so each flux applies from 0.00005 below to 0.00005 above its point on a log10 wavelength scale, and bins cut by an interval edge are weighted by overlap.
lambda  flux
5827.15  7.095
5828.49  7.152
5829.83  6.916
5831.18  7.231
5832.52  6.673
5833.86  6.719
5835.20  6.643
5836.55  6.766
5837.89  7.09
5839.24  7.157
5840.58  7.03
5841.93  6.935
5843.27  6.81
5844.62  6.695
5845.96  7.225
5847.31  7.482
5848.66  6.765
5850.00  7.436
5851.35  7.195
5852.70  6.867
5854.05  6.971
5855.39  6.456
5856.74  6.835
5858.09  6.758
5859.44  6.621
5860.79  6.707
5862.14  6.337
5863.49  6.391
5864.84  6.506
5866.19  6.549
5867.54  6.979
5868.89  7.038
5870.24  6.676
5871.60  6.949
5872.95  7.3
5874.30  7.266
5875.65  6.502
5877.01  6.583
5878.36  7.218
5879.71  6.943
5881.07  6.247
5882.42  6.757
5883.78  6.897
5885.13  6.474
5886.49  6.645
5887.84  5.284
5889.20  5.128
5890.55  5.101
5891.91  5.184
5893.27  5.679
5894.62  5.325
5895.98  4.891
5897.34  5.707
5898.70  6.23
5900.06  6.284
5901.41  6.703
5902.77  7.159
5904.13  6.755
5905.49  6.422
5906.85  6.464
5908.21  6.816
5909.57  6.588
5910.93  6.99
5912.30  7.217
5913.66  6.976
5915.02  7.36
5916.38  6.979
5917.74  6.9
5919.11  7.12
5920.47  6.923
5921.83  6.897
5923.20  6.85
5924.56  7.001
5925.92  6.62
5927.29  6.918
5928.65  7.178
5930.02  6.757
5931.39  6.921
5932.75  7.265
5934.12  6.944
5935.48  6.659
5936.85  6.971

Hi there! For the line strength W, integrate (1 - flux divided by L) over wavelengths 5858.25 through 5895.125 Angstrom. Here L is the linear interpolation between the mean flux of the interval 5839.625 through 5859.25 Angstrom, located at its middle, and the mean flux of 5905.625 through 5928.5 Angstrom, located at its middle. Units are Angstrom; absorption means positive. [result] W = 2.71 Angstrom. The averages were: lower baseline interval 6.96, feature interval 6.43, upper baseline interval 6.91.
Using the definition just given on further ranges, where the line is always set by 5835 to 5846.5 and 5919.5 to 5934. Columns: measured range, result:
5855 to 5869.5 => 0.6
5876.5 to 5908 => 3.4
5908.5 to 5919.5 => -0.1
